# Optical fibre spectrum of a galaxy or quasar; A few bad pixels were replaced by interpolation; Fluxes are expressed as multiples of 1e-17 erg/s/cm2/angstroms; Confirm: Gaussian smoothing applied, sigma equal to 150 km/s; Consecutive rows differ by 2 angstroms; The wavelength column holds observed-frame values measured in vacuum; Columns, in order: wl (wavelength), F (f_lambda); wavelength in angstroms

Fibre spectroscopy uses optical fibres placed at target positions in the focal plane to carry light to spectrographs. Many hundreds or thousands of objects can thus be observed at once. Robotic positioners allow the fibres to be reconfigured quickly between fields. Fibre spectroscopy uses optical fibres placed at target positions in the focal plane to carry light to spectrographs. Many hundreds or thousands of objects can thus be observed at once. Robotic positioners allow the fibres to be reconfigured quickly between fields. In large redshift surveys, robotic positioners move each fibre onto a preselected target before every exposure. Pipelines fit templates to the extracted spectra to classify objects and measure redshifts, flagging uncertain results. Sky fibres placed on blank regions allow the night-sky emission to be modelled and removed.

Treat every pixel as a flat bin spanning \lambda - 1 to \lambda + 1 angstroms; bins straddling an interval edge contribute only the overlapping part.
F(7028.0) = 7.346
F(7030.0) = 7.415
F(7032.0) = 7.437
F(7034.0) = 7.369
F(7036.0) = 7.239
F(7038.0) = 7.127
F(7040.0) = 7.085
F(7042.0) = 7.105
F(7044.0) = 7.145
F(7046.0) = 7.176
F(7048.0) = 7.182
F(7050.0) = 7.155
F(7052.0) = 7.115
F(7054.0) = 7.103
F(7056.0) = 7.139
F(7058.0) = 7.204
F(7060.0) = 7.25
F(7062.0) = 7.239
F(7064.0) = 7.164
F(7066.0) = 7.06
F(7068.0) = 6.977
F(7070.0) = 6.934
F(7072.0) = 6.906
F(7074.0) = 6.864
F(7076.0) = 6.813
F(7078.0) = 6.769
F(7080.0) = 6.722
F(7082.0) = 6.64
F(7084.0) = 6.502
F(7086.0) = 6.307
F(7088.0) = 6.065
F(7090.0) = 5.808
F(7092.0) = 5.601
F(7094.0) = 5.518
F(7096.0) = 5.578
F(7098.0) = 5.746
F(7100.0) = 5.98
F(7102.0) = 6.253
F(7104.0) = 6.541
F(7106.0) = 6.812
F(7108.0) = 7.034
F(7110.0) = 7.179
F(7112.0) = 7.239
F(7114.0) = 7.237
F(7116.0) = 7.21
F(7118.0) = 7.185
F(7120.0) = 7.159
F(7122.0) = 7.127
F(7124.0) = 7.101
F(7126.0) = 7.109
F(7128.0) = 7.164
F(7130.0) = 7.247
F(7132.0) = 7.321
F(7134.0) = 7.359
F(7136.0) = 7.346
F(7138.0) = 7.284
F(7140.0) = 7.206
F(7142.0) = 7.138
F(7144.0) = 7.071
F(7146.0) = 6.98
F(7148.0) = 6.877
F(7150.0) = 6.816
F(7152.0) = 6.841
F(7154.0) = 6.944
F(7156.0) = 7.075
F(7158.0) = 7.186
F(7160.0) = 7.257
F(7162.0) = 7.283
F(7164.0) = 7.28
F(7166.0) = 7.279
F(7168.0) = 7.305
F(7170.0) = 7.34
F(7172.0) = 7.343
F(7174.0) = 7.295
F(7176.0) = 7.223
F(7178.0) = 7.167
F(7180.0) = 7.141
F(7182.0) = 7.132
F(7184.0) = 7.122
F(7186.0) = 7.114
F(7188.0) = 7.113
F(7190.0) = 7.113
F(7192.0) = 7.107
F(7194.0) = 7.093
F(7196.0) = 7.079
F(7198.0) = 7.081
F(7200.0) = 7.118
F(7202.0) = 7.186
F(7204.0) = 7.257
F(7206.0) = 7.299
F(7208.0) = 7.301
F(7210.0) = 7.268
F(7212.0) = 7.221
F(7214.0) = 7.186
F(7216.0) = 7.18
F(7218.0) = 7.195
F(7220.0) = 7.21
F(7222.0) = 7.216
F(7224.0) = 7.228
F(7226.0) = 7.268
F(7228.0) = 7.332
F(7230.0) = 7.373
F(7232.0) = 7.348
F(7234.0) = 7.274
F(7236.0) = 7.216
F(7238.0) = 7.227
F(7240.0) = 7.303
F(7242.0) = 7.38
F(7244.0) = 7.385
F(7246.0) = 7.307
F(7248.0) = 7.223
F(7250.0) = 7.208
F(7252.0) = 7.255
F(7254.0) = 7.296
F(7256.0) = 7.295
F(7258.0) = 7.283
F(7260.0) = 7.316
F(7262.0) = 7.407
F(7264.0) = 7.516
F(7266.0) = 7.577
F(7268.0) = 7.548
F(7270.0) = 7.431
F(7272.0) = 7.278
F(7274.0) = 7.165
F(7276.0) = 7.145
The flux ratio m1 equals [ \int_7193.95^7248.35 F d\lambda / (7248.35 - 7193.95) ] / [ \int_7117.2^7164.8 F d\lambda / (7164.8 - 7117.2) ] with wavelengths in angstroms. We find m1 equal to 1.0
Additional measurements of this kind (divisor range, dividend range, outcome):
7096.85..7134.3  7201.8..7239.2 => 1.05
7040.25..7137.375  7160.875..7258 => 1.06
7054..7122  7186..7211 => 1.07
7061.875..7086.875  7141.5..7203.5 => 1.04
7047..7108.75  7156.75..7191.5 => 1.09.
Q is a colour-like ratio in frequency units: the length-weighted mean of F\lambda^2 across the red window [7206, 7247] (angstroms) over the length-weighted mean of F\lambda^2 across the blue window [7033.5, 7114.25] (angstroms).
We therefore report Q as 1.1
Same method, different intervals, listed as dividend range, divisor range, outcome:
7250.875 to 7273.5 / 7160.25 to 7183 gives 1.04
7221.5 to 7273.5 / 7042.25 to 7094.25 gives 1.13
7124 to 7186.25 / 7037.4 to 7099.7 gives 1.09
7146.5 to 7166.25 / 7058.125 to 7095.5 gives 1.09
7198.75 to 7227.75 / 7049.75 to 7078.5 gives 1.07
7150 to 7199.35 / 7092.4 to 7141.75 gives 1.06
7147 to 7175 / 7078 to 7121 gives 1.12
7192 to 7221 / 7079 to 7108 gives 1.20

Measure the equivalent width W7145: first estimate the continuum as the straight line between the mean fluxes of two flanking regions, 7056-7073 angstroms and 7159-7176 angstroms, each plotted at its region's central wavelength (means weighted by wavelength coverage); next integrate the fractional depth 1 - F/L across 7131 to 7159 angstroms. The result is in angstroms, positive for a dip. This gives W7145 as 0.6 angstroms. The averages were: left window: 7.09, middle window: 7.1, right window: 7.29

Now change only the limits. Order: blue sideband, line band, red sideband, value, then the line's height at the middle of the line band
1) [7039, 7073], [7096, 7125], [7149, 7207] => 1.36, 7.13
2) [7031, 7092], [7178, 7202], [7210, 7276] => 0.25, 7.19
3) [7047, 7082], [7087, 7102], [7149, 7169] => 2.69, 7.06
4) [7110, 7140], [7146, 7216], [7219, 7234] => 0.92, 7.25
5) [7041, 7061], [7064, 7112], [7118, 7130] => 4.43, 7.15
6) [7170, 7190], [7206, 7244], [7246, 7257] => -0.18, 7.23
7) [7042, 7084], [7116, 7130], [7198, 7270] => -0.08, 7.11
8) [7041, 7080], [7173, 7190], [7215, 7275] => 0.15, 7.22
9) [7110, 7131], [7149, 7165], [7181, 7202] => 0.13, 7.14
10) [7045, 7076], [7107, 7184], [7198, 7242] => 0.03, 7.17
